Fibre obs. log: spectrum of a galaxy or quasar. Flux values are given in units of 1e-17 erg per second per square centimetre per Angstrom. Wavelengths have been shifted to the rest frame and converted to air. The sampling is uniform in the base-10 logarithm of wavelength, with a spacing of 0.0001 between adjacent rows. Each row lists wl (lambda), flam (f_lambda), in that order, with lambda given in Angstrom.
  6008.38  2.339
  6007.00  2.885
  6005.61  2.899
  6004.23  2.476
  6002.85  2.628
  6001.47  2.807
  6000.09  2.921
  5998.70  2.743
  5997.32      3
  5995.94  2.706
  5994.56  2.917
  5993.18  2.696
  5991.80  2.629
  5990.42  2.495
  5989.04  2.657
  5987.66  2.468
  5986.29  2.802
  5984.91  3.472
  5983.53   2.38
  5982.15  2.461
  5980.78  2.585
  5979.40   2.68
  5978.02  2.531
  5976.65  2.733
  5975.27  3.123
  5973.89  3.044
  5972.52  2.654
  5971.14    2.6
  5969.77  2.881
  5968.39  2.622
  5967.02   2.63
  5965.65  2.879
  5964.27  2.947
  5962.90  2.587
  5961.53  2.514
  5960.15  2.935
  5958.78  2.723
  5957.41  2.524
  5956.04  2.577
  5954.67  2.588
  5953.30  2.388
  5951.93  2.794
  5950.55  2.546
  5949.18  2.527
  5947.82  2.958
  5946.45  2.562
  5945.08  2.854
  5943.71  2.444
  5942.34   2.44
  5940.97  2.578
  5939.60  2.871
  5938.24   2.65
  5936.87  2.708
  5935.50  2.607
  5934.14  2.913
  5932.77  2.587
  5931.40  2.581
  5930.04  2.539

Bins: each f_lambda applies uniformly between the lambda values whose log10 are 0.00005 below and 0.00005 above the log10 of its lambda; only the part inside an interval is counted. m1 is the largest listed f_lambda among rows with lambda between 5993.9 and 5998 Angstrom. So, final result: 3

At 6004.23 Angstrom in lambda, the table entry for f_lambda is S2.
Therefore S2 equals 2.476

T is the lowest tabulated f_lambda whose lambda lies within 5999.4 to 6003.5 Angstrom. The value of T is 2.628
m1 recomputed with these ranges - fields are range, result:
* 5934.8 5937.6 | 2.708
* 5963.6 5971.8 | 2.947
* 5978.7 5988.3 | 3.472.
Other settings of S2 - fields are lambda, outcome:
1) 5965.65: 2.879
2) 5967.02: 2.63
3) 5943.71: 2.444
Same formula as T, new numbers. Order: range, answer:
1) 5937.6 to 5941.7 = 2.578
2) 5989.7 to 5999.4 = 2.495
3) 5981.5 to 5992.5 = 2.38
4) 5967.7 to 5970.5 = 2.622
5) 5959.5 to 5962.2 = 2.514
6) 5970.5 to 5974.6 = 2.6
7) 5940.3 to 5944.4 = 2.44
